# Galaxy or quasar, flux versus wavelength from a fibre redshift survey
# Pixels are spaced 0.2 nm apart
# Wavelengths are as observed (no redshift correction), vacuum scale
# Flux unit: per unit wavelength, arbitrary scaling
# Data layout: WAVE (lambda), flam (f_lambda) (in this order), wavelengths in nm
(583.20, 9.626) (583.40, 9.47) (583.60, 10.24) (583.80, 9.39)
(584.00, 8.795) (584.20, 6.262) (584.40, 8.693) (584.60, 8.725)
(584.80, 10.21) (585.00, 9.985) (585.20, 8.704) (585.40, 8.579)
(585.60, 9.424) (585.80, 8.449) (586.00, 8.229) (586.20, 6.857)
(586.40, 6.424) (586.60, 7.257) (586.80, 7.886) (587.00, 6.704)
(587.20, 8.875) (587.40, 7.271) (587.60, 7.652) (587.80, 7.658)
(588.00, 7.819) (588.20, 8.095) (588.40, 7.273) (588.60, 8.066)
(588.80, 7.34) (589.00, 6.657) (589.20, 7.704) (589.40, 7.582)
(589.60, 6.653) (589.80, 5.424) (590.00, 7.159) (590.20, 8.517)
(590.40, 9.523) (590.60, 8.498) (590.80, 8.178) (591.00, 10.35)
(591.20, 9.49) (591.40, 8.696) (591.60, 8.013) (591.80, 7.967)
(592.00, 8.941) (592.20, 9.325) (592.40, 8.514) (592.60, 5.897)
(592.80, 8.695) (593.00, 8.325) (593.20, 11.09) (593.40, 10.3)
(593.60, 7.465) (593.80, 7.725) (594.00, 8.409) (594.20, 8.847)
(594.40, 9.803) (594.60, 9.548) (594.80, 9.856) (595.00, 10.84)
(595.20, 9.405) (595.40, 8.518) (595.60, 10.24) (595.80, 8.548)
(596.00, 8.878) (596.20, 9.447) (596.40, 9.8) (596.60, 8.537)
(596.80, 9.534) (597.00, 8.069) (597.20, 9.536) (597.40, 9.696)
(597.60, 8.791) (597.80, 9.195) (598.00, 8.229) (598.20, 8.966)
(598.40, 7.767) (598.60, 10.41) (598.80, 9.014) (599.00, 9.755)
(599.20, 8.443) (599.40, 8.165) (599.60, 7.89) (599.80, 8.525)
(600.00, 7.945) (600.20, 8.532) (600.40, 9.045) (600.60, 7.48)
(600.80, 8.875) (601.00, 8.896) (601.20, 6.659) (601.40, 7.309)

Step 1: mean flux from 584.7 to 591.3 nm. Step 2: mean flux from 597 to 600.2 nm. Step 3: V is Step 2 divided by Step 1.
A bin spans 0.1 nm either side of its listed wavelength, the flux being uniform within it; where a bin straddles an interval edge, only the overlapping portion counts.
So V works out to 1.10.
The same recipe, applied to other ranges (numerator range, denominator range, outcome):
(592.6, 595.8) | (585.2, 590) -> 1.21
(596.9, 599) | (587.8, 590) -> 1.24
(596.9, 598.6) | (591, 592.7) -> 1.05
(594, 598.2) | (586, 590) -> 1.26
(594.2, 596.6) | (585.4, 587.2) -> 1.22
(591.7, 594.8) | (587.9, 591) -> 1.13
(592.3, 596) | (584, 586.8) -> 1.08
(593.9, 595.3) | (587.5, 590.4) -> 1.28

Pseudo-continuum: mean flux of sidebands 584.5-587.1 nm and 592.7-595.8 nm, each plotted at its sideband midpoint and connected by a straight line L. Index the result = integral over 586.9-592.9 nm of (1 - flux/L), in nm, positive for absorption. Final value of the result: 0.545 nm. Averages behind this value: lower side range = 8.26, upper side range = 9.25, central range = 7.95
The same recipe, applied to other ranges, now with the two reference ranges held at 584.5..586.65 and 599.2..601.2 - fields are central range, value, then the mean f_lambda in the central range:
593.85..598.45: -0.45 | 9.15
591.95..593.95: -0.06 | 8.61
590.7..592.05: -0.06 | 8.8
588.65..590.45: 0.23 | 7.35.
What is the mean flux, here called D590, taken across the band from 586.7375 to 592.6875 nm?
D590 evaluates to 7.93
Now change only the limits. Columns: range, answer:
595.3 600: 8.93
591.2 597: 8.96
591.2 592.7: 8.28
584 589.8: 7.87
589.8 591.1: 8.45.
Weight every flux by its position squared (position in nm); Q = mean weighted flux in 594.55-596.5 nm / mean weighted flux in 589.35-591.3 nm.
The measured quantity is 1.19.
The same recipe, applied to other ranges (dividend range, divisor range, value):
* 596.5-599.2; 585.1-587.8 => 1.19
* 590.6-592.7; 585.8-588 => 1.15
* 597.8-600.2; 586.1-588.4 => 1.20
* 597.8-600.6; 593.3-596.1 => 0.96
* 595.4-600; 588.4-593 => 1.14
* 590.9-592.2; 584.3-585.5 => 1.00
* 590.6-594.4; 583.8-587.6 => 1.09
